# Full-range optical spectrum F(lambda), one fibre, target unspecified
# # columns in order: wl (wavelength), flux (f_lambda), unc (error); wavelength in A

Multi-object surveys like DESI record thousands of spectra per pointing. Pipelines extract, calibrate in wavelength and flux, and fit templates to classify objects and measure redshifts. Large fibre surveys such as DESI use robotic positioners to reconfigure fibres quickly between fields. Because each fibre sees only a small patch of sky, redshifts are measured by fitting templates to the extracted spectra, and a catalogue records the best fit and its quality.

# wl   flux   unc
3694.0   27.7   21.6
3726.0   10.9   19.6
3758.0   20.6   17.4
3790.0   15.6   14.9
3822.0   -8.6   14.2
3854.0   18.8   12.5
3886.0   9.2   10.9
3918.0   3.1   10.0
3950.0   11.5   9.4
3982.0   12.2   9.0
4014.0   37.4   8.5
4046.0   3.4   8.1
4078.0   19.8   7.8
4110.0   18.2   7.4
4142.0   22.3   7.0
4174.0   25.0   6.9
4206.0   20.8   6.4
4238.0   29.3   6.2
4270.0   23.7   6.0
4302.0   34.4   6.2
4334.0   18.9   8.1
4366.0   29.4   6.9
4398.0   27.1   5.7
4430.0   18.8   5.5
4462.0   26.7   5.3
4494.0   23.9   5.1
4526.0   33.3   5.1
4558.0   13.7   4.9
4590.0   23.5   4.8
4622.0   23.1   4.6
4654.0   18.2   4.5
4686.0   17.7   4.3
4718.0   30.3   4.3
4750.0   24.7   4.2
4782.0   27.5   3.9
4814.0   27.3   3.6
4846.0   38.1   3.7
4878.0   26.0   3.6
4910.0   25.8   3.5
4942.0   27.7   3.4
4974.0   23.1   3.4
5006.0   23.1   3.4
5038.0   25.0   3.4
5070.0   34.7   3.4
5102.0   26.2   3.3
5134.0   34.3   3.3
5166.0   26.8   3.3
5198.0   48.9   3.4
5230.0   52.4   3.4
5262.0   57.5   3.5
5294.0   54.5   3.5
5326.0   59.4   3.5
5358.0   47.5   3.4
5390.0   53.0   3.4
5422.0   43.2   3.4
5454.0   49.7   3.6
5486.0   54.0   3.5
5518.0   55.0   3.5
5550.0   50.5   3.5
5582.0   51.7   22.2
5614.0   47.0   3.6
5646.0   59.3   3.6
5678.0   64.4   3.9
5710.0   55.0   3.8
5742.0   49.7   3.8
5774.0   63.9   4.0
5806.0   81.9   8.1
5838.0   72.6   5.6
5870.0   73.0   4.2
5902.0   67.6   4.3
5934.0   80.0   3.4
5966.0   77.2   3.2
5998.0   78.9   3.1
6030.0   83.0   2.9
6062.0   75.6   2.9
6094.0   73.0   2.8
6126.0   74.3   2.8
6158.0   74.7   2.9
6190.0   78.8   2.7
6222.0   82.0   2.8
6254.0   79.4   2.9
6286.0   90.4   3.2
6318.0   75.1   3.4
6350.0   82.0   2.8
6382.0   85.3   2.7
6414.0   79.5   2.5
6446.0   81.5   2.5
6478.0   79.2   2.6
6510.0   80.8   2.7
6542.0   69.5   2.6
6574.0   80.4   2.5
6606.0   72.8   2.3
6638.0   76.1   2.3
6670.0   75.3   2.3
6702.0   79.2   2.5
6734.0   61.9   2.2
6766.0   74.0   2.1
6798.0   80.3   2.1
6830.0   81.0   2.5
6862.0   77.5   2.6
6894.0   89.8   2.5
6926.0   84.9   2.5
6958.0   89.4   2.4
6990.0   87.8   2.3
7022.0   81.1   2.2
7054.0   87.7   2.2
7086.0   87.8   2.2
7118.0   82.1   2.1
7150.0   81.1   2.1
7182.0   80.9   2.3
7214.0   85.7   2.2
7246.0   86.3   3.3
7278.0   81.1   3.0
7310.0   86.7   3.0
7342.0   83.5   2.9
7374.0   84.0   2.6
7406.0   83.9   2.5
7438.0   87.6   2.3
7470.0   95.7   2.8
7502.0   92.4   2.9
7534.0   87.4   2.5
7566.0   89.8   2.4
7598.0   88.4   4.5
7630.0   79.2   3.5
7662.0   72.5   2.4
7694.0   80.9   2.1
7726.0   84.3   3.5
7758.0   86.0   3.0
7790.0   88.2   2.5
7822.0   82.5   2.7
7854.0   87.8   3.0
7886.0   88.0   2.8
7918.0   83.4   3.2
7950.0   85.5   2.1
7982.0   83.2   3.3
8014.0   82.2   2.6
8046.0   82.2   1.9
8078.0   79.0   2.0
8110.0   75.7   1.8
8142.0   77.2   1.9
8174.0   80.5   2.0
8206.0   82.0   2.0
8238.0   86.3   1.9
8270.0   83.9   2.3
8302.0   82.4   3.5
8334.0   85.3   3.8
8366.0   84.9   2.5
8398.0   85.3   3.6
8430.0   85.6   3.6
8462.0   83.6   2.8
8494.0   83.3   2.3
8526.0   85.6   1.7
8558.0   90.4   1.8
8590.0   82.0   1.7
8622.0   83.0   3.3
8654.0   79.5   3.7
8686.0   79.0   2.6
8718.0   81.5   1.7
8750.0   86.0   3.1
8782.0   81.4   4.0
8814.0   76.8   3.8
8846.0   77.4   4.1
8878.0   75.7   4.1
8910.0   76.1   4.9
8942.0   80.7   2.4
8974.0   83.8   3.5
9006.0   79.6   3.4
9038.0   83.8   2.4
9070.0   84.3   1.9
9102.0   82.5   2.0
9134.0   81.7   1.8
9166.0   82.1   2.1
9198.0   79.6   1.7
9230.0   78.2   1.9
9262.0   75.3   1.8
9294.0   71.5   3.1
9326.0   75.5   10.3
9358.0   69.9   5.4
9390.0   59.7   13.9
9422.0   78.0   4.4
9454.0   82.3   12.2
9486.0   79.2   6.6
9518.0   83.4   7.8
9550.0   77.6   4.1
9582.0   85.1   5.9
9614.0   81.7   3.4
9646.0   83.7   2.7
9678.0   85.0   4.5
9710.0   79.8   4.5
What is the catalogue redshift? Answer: 0.300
